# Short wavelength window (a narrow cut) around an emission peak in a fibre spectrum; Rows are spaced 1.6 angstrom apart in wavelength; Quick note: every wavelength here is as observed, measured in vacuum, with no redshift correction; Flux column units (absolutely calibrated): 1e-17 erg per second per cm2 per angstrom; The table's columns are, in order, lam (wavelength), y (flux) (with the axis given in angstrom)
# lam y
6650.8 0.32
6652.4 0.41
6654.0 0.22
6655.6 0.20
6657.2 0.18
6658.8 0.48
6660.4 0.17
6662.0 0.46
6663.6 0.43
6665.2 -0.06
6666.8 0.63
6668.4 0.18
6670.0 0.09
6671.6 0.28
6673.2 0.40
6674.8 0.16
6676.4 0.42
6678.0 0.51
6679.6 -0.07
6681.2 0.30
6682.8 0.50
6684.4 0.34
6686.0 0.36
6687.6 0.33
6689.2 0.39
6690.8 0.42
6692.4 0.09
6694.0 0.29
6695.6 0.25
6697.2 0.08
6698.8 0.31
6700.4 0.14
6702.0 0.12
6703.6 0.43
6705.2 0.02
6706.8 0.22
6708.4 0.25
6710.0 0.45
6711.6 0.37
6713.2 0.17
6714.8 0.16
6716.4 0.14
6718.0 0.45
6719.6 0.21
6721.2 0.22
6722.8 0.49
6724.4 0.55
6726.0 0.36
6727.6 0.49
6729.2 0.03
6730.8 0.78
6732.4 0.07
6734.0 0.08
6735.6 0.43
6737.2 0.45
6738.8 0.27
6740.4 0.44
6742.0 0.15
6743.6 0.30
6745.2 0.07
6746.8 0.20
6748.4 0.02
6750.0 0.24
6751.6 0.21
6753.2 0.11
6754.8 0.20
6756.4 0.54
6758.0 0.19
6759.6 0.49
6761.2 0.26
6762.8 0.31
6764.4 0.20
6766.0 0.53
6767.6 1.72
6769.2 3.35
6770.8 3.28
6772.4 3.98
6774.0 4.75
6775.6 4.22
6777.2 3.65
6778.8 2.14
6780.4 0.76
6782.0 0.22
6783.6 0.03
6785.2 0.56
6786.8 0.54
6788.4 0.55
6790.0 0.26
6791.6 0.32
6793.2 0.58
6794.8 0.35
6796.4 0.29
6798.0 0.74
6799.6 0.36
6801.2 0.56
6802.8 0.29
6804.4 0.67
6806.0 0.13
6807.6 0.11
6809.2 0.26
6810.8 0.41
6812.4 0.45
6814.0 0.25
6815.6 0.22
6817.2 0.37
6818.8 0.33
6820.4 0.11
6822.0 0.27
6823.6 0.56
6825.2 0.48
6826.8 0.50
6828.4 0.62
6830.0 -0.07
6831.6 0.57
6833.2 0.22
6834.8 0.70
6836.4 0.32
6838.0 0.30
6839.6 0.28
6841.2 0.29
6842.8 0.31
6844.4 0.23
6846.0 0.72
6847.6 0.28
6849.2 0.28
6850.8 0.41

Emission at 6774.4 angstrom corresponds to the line [O II] 3727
